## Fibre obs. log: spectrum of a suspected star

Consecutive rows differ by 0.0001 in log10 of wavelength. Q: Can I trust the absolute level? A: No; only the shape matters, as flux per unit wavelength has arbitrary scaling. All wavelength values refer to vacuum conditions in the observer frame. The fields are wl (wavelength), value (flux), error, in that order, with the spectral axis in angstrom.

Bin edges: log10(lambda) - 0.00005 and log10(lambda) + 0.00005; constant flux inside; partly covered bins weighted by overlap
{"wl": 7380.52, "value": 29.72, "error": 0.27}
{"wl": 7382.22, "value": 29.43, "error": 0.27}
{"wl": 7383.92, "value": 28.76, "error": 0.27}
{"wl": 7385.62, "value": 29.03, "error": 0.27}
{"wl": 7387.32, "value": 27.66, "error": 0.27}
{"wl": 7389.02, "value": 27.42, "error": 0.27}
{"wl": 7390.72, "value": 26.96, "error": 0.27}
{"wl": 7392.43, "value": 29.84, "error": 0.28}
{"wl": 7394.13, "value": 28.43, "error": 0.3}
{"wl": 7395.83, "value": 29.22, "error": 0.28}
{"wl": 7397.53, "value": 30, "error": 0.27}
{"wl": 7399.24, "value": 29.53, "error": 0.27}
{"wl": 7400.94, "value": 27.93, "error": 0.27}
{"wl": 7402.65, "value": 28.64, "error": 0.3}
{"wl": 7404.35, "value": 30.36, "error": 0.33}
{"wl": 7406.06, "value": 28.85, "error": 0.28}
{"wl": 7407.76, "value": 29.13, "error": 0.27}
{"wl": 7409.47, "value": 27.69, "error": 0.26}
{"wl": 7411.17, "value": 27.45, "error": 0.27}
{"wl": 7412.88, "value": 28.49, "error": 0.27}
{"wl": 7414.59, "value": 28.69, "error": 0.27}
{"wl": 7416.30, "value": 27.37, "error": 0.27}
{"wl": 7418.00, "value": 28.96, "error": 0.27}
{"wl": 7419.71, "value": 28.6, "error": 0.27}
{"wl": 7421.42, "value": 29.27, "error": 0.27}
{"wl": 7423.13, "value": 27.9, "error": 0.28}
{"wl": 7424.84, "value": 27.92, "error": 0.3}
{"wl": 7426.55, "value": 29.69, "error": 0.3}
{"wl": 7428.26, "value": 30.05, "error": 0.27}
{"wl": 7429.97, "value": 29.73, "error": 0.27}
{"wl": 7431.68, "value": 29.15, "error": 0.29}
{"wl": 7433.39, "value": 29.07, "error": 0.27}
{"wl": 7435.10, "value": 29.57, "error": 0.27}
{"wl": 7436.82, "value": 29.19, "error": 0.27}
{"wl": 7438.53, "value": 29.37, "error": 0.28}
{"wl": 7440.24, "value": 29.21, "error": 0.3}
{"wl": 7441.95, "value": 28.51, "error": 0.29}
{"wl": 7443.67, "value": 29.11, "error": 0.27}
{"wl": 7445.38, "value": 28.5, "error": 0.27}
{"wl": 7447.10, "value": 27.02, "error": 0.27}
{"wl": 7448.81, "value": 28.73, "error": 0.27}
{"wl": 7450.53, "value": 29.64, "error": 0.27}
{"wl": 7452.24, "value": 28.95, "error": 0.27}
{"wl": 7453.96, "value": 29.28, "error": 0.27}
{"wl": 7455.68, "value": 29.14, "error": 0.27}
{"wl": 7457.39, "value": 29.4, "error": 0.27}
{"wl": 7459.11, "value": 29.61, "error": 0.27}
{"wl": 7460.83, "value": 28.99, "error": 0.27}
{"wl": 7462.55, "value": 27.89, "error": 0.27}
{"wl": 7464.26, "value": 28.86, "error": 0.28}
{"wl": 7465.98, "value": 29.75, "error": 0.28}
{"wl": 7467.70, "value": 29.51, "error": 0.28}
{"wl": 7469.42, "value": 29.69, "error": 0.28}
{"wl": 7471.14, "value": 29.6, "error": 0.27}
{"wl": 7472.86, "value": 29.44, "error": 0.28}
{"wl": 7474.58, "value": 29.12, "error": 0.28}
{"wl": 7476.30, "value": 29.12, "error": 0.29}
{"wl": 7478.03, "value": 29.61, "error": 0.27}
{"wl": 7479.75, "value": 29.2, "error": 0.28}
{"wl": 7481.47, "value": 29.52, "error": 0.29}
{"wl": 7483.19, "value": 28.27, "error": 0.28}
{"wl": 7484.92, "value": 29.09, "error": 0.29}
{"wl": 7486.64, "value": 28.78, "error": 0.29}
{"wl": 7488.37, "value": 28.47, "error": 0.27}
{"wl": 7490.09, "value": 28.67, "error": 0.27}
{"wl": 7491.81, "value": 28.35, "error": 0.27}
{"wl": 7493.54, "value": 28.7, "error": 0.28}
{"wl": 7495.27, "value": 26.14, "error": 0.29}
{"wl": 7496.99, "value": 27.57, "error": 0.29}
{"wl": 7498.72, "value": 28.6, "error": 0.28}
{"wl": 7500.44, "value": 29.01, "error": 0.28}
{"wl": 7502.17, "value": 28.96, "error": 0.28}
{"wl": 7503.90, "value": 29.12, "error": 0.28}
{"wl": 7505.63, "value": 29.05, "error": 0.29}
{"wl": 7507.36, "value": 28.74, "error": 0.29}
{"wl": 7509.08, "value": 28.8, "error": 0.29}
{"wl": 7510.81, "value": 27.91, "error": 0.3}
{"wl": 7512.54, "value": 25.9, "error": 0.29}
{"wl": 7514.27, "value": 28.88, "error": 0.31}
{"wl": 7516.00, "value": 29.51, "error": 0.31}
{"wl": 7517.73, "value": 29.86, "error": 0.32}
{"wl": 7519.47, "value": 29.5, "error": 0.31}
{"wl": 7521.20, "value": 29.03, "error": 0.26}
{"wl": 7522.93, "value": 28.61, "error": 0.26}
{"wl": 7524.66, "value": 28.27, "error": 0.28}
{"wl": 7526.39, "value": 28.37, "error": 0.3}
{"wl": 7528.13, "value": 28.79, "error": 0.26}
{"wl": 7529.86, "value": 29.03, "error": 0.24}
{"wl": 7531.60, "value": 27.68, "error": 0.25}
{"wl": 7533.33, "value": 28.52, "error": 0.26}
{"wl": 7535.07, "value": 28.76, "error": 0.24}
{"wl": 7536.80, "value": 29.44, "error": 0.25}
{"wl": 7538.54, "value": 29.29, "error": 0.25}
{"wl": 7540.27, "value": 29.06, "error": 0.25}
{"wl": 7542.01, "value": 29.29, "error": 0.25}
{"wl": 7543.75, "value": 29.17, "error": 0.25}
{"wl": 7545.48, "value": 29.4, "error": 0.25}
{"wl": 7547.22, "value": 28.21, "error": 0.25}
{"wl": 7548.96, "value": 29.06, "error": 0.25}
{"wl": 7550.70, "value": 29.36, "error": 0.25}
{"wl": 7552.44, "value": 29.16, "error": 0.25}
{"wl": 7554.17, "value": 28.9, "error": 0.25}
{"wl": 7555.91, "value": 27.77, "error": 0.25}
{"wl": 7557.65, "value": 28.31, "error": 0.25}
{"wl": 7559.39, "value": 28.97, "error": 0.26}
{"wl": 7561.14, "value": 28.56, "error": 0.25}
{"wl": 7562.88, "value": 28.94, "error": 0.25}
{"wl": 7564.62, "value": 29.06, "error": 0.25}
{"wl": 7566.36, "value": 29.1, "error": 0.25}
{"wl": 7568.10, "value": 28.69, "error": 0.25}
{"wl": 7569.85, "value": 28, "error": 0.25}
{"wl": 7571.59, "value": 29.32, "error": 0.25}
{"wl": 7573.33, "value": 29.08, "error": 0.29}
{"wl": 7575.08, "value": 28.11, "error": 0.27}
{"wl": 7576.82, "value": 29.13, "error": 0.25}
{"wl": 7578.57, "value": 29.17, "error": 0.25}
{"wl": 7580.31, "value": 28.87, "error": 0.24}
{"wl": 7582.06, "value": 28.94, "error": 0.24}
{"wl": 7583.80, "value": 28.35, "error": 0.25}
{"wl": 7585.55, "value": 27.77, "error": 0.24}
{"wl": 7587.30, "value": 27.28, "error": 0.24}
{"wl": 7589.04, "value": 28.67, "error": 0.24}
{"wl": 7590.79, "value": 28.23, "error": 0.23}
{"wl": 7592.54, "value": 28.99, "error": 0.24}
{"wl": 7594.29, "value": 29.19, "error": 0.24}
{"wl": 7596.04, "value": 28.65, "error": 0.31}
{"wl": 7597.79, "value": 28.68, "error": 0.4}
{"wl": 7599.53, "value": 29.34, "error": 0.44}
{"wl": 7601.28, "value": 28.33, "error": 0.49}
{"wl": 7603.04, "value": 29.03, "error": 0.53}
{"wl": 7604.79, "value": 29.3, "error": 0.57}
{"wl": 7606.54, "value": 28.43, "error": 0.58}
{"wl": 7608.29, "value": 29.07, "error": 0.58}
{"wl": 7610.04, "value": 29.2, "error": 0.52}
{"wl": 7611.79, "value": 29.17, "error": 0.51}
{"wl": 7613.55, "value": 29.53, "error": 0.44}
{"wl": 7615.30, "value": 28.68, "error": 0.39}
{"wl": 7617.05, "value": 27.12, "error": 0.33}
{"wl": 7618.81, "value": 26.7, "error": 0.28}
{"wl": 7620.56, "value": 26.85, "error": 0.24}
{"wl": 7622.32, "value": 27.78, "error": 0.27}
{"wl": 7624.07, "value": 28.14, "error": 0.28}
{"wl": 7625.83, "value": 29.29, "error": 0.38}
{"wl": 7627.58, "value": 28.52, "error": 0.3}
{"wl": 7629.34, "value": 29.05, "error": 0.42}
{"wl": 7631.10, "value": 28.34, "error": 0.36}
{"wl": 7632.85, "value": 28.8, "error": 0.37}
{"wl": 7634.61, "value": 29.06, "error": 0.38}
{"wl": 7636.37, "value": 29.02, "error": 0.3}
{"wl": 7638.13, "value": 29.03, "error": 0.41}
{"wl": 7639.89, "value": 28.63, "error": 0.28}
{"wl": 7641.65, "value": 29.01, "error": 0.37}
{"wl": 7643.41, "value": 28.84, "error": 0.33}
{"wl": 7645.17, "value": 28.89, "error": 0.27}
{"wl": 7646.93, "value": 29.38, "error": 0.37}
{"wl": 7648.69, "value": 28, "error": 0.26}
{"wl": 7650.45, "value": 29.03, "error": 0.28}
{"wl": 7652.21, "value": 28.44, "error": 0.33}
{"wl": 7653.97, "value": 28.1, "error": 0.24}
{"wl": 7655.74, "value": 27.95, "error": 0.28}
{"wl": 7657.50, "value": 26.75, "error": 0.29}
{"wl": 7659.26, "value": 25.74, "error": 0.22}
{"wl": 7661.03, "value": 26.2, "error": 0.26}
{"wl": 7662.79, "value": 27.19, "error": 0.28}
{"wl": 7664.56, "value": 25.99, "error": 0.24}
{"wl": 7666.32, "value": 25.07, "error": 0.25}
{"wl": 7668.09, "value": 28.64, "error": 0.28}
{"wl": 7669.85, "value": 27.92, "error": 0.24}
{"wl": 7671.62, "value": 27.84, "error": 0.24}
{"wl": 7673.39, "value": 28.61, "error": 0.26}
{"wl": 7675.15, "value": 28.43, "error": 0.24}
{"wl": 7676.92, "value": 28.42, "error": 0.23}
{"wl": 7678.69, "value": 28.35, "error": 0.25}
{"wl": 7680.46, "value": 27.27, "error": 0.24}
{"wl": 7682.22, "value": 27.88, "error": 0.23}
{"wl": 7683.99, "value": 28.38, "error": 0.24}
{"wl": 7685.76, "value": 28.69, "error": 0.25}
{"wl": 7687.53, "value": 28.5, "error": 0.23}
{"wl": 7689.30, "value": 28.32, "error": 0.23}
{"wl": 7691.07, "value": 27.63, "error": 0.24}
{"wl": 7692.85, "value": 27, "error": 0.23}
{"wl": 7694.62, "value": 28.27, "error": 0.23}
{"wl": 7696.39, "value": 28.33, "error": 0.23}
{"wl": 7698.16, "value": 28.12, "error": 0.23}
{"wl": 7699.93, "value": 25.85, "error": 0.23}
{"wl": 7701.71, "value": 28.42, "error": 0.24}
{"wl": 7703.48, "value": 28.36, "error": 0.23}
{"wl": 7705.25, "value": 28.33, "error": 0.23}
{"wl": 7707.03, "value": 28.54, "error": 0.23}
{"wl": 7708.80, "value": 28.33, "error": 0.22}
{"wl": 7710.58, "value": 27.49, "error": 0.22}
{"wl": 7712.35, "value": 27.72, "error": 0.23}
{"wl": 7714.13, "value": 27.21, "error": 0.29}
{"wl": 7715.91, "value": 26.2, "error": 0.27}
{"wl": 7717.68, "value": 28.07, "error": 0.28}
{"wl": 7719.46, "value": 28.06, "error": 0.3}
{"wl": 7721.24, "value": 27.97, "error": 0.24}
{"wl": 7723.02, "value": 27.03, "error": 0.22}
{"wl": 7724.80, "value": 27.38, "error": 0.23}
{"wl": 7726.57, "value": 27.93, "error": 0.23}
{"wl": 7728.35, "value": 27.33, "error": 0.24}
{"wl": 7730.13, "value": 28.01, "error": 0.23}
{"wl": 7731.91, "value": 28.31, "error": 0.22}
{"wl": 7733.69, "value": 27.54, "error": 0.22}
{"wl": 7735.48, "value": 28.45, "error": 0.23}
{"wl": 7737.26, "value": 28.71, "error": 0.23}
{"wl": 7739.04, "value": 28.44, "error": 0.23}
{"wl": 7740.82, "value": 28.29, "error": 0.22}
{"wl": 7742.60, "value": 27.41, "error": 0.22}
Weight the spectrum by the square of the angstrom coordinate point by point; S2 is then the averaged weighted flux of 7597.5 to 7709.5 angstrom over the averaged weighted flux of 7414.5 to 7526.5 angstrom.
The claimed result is 1.03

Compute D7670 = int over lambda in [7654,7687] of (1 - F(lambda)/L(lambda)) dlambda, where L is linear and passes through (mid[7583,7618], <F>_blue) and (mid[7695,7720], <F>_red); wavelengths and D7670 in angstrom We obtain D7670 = 0.6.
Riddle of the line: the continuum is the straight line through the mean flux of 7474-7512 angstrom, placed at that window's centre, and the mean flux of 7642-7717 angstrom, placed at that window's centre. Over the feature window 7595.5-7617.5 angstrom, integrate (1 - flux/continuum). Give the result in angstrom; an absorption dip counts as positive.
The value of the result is -0.5 angstrom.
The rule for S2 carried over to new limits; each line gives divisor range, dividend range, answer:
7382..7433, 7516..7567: 1.04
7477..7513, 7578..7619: 1.03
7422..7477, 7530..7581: 1.02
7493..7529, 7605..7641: 1.03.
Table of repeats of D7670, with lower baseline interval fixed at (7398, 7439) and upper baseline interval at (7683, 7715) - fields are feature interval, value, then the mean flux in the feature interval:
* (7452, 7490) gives -0.60 angstrom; 29.1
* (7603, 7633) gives -0.27 angstrom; 28.5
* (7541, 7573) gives -0.49 angstrom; 28.9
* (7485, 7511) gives 0.11 angstrom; 28.5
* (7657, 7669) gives 0.67 angstrom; 26.5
